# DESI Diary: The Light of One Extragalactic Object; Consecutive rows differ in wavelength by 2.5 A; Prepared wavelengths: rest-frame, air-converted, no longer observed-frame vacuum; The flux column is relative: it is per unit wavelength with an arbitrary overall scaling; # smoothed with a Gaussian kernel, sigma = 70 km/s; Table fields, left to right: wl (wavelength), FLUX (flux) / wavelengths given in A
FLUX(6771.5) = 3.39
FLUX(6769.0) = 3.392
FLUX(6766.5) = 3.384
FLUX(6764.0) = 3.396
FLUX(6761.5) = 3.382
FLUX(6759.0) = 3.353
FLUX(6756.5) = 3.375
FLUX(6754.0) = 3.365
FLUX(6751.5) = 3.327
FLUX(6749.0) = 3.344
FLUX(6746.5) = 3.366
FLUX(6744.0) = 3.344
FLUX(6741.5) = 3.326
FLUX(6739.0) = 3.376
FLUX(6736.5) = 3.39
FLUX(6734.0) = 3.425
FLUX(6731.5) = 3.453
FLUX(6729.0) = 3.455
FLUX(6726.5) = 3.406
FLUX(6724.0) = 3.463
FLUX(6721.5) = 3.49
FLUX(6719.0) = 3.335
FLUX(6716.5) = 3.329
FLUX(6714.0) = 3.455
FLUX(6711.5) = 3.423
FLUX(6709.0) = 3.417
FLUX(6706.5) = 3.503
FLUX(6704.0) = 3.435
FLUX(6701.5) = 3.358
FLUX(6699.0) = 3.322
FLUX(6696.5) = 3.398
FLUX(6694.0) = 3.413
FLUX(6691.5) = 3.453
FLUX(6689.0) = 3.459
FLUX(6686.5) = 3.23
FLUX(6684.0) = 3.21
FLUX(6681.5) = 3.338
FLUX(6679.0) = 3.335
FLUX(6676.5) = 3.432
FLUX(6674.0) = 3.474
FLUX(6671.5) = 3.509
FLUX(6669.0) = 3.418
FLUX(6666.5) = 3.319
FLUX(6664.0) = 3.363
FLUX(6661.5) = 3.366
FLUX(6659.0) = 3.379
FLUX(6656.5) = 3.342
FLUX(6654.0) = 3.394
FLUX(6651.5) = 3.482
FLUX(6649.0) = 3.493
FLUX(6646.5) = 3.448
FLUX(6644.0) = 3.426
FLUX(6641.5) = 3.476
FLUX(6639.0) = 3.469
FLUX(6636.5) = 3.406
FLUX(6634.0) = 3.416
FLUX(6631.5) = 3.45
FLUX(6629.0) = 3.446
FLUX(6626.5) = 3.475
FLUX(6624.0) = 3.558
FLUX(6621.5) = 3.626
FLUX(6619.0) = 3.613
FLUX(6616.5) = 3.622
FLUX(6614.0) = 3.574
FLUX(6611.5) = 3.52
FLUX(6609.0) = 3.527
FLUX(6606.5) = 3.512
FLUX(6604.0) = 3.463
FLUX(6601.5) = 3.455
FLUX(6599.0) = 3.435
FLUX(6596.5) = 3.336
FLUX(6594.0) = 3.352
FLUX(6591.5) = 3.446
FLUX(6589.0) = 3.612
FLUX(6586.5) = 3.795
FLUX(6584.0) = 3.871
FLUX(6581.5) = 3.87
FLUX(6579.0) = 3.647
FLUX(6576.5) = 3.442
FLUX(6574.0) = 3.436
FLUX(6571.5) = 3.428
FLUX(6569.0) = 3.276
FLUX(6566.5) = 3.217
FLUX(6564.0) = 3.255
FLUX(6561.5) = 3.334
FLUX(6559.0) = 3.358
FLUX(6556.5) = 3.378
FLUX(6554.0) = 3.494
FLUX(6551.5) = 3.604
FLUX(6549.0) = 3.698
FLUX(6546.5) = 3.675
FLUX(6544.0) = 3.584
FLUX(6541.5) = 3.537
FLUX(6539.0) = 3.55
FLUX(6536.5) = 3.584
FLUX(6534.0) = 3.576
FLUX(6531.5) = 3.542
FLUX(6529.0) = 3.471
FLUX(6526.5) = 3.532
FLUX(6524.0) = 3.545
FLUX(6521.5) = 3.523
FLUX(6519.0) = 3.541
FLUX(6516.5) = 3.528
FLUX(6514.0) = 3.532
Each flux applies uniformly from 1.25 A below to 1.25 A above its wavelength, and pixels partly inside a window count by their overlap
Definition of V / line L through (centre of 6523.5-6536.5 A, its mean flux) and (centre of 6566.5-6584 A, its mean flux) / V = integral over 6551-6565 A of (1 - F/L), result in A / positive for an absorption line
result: 0.5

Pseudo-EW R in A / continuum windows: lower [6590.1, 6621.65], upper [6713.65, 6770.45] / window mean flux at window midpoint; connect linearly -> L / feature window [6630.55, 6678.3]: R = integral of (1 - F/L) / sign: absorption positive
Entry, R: 0.5 A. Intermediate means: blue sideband 3.49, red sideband 3.39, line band 3.42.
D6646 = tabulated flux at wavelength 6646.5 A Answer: 3.448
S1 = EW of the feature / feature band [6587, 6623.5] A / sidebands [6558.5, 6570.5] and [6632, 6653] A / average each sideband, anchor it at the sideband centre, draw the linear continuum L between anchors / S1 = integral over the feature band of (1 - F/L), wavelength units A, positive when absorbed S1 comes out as -1.52 A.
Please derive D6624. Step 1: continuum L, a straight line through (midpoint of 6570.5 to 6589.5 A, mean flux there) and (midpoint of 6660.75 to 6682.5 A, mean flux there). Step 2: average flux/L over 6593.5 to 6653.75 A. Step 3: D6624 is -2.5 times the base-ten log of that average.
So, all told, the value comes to 0.01 mag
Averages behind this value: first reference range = 3.64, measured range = 3.48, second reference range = 3.4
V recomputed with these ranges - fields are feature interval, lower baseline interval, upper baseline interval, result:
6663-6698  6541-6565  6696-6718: 0.4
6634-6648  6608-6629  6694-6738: 0.3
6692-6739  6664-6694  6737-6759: -0.7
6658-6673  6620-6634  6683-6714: 0.2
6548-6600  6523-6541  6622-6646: 0.3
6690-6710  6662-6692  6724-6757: -0.2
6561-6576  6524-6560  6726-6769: 0.8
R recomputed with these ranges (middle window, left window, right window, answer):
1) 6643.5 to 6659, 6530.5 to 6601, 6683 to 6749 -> 0.08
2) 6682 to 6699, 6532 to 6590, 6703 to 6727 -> 0.43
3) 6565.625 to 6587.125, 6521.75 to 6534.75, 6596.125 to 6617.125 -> -0.26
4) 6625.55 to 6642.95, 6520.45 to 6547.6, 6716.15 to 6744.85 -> 0.15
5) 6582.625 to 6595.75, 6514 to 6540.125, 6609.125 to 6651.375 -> -0.34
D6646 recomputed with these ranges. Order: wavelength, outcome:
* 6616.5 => 3.622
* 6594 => 3.352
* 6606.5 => 3.512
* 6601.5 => 3.455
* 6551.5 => 3.604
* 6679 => 3.335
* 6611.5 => 3.52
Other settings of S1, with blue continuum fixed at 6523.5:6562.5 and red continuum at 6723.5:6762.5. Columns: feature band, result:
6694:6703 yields 0.1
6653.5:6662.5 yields 0.2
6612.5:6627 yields -0.5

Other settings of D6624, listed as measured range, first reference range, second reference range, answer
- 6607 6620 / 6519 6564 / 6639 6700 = -0.04 mag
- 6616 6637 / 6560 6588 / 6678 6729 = -0.02 mag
